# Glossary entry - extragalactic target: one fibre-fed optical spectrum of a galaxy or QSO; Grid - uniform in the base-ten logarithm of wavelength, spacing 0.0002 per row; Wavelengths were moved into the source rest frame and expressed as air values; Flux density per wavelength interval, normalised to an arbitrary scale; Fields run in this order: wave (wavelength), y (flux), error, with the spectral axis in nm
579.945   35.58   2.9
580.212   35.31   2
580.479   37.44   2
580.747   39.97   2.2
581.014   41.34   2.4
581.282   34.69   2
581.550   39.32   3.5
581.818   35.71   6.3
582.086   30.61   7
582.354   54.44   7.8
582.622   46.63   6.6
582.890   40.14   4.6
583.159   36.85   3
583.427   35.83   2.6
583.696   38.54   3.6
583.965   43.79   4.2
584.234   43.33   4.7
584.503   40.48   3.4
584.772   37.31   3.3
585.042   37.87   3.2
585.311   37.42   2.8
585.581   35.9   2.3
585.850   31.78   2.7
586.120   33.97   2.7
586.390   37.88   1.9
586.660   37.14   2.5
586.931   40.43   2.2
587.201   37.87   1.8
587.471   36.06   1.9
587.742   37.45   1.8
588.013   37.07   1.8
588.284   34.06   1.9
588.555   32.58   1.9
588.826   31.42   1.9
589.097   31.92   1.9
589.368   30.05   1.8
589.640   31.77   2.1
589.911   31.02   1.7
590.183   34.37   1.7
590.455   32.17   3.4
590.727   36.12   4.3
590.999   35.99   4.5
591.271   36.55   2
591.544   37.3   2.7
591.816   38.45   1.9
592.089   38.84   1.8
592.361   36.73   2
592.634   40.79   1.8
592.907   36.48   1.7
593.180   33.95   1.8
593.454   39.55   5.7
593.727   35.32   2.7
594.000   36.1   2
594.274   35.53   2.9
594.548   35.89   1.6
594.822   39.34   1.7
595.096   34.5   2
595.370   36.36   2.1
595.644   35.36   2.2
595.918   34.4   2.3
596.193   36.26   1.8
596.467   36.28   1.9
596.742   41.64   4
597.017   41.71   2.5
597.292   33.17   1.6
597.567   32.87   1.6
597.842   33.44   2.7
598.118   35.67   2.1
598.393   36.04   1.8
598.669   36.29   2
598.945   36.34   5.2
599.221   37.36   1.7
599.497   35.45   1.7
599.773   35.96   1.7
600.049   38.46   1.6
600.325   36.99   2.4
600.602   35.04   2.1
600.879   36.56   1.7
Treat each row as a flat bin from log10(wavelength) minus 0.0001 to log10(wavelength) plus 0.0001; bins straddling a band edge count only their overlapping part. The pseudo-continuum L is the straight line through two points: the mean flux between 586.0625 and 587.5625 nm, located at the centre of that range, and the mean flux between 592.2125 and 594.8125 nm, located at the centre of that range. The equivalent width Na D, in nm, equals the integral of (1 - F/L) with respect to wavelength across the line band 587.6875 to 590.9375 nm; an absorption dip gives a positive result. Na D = 0.34 nm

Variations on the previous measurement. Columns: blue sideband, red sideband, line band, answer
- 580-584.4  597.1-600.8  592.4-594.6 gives 0.014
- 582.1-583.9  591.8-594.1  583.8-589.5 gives 0.493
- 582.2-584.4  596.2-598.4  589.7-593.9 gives 0.273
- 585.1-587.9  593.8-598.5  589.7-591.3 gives 0.102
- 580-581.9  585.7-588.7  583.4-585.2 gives -0.148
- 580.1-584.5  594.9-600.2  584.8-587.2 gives 0.134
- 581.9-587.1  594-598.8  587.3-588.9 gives 0.131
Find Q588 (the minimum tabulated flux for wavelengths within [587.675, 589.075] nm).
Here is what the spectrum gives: 31.42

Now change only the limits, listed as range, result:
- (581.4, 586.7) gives 30.61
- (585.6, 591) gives 30.05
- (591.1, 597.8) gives 32.87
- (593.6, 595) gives 35.32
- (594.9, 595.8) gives 34.5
